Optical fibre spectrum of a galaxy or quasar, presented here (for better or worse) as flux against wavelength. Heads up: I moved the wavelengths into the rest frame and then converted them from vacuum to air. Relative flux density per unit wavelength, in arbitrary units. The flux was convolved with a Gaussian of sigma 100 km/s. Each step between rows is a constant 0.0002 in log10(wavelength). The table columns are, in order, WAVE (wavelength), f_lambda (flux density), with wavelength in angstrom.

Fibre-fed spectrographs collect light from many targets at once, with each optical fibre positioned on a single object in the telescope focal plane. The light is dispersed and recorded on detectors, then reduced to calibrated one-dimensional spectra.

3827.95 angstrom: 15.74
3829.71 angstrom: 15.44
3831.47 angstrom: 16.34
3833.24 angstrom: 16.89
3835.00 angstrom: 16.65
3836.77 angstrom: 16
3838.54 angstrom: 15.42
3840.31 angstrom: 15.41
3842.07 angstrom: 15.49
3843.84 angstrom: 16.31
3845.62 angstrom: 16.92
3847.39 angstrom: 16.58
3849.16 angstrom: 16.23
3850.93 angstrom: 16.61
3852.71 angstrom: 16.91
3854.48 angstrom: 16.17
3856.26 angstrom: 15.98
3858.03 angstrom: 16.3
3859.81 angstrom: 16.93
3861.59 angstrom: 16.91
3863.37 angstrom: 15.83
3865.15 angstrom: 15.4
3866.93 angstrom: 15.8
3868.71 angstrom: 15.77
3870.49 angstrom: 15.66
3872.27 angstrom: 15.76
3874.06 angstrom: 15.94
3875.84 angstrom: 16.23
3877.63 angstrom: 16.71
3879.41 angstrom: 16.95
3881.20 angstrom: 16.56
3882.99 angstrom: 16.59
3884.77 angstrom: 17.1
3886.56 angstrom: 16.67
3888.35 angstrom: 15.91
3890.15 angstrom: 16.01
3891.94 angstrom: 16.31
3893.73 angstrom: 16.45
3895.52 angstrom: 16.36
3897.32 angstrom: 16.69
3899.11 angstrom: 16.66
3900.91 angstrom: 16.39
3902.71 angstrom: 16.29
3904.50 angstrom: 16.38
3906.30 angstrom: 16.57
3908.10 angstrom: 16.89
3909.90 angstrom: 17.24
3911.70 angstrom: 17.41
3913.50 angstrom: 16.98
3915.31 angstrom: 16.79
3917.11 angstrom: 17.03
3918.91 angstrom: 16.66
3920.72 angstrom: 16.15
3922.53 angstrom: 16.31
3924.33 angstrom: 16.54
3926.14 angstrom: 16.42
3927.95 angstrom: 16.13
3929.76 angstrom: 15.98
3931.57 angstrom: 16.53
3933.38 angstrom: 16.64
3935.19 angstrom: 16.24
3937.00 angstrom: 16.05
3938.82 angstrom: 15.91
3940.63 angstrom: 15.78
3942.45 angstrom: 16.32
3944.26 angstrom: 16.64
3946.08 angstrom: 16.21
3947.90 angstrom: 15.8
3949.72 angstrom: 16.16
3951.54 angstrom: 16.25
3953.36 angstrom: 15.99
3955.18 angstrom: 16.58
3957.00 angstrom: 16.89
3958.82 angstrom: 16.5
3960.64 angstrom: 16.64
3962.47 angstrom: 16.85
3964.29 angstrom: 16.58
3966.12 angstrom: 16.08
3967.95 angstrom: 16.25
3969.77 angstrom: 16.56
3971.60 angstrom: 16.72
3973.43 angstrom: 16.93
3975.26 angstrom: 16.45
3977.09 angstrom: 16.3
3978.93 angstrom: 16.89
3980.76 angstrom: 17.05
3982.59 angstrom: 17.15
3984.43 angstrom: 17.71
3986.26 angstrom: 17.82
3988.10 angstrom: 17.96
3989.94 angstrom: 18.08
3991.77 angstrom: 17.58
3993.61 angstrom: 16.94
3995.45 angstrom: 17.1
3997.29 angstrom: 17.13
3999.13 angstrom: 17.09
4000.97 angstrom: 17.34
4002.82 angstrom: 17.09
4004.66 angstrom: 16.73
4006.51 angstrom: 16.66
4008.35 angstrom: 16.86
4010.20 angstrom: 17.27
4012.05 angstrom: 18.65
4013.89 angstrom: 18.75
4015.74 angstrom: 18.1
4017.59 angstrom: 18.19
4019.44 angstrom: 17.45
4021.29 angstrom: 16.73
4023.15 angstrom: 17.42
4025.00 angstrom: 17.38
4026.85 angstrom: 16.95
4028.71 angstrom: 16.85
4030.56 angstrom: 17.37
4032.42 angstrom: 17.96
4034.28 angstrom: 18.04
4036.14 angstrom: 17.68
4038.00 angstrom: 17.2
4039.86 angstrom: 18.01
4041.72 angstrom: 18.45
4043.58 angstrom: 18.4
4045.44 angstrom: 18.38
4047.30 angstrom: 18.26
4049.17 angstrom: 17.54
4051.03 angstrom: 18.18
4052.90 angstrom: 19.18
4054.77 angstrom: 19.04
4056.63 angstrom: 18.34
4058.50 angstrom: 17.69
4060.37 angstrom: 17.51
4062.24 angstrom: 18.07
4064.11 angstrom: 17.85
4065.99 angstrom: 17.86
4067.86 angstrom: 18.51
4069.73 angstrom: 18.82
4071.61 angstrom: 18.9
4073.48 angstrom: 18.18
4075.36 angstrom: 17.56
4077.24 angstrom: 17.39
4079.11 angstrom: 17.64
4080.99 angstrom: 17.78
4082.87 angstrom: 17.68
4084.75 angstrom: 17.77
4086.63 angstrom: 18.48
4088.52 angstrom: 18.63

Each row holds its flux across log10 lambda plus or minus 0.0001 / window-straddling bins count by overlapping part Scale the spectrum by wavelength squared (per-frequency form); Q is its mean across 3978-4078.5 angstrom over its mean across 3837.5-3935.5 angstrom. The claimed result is 1.16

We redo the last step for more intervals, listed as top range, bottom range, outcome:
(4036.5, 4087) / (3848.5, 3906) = 1.22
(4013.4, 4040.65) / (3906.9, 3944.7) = 1.12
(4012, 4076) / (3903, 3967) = 1.15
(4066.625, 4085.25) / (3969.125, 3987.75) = 1.11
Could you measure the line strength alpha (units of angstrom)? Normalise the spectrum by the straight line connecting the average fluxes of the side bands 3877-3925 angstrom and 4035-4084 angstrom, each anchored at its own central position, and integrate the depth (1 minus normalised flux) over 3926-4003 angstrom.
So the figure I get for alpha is 2.3 angstrom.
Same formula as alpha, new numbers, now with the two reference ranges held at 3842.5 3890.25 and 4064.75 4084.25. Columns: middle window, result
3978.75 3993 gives -0.2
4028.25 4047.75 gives -0.2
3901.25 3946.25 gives 0.8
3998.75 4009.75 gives 0.3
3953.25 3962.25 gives 0.2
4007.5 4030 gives 0.0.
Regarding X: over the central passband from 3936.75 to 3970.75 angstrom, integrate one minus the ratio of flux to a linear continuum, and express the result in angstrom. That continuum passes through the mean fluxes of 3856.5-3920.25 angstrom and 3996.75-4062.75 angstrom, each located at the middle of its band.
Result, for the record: 1.43 angstrom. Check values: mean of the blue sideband 16.5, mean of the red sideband 17.7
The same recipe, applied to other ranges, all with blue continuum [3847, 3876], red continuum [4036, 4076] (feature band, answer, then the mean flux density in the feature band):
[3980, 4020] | 0.3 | 17.5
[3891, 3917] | -0.1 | 16.7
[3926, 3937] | 0.4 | 16.3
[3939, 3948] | 0.5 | 16.2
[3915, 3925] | 0.1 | 16.6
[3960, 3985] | 0.9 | 16.7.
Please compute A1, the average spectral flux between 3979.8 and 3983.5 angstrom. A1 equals 17.1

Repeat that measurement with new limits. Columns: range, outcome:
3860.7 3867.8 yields 16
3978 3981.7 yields 17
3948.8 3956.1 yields 16.2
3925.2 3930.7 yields 16.2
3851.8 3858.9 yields 16.3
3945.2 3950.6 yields 16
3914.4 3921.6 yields 16.6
